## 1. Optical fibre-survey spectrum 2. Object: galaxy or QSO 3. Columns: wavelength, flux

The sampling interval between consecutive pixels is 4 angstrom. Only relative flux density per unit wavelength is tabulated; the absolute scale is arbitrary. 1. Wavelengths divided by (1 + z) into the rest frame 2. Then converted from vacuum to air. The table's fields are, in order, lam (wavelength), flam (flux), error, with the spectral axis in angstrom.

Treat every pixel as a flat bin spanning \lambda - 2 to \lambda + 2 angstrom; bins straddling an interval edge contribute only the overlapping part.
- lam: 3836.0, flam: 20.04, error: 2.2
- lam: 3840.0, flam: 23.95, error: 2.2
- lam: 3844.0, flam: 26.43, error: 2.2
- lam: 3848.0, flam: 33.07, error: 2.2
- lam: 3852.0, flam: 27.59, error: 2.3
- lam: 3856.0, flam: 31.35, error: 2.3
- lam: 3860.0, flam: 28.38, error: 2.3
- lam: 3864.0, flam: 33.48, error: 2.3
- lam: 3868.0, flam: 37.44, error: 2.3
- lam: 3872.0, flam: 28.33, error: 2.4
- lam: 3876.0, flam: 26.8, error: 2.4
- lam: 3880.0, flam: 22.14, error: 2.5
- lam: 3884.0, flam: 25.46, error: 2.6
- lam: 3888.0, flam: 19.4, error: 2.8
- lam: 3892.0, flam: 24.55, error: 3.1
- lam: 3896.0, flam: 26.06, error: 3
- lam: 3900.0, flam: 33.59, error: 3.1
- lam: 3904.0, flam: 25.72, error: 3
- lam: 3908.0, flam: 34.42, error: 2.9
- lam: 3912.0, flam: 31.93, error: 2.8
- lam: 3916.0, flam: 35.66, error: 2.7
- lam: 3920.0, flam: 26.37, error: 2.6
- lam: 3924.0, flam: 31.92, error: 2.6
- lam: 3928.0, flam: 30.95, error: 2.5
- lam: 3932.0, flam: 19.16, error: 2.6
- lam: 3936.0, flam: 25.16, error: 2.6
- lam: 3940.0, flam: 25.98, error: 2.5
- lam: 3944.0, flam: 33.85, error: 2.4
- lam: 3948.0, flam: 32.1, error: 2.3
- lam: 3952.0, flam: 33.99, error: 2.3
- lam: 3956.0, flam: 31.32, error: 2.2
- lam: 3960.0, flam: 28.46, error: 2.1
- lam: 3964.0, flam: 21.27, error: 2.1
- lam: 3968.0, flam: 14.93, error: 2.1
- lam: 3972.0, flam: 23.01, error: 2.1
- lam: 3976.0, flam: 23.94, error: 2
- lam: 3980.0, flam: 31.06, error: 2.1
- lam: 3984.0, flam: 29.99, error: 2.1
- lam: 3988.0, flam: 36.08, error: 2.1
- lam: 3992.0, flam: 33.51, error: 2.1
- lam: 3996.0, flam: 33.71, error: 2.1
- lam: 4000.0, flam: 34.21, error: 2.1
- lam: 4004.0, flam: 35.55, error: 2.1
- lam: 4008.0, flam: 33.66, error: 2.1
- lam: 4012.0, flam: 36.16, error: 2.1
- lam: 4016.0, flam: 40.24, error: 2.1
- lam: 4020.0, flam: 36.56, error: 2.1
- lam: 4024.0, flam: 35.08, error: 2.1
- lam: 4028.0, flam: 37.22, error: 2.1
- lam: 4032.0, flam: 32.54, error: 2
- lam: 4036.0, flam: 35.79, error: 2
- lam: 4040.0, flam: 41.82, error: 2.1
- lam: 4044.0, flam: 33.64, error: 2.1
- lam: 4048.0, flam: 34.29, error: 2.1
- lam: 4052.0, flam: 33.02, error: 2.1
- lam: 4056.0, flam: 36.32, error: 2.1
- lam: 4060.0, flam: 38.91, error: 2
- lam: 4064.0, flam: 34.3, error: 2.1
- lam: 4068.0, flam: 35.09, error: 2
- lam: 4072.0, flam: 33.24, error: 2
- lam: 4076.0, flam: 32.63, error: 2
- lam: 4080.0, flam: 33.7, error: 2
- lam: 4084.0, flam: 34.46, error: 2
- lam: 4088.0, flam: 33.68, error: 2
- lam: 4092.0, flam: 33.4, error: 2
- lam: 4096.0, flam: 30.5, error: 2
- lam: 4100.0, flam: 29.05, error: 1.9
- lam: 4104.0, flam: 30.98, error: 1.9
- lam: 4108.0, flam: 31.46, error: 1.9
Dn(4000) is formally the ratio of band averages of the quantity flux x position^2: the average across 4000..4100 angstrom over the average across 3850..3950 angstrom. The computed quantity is 1.3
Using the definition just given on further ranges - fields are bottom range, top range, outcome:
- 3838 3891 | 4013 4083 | 1.40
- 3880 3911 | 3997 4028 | 1.42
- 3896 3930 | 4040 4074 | 1.22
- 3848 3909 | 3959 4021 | 1.15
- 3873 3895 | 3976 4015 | 1.48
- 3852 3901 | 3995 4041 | 1.38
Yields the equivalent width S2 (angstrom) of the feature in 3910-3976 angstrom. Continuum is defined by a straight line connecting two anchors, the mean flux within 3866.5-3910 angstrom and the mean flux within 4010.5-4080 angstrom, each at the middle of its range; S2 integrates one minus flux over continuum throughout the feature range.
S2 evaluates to 5.4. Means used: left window 27.5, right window 35.6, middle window 27.8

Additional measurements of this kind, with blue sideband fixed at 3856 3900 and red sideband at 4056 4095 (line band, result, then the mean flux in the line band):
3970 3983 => 1.98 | 26.3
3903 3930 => -2.06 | 31.2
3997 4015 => -1.74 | 35.1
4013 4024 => -1.75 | 37.6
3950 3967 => 1.36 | 27.9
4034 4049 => -1.49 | 36.5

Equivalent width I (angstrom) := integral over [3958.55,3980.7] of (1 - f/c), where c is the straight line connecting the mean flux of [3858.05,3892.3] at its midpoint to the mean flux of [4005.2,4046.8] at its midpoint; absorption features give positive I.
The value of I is 6.5 angstrom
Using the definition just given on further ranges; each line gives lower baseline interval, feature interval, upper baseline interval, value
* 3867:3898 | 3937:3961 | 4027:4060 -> -0.7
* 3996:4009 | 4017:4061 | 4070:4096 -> -2.7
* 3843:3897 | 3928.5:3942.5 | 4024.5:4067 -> 2.8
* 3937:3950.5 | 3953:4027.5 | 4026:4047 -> 4.9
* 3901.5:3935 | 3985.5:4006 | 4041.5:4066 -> -1.1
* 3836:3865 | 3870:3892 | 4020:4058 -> 3.8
